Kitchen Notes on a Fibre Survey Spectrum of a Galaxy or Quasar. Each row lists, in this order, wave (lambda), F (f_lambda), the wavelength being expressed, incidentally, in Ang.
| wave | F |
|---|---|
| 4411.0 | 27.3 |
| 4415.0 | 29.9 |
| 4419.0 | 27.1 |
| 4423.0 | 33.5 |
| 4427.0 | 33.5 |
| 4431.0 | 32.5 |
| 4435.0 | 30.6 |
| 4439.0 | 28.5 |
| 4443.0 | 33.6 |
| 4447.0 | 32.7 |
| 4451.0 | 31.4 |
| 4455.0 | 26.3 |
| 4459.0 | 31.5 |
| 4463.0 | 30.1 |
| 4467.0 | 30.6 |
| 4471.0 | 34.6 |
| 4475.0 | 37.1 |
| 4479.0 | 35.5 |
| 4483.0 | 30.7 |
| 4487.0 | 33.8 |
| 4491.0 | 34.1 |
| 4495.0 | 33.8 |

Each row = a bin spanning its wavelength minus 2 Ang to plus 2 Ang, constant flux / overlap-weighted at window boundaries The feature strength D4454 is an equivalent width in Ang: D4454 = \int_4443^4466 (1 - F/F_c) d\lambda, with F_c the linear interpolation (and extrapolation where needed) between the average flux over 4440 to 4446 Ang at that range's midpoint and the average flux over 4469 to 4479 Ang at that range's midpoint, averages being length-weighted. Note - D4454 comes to 2.08 Ang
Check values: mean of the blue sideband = 32.6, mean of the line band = 30.7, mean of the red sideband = 35.8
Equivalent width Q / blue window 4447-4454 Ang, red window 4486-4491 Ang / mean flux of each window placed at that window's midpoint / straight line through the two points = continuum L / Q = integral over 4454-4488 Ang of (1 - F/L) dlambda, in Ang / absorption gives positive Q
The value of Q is 0.3 Ang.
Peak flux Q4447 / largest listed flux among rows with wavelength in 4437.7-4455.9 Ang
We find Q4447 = 33.6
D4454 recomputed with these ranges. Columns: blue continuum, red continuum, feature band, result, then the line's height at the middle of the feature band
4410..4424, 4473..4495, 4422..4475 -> -0.2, 31.6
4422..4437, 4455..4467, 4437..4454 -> 0.0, 31.2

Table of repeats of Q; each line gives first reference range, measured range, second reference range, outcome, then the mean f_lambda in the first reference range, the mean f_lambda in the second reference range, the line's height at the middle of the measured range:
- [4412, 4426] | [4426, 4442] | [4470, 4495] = -0.1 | 30.2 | 34.2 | 31.2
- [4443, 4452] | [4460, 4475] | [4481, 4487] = -0.2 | 32.5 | 31.7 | 32.1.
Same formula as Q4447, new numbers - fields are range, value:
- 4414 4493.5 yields 37.1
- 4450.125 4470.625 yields 31.5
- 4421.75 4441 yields 33.5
